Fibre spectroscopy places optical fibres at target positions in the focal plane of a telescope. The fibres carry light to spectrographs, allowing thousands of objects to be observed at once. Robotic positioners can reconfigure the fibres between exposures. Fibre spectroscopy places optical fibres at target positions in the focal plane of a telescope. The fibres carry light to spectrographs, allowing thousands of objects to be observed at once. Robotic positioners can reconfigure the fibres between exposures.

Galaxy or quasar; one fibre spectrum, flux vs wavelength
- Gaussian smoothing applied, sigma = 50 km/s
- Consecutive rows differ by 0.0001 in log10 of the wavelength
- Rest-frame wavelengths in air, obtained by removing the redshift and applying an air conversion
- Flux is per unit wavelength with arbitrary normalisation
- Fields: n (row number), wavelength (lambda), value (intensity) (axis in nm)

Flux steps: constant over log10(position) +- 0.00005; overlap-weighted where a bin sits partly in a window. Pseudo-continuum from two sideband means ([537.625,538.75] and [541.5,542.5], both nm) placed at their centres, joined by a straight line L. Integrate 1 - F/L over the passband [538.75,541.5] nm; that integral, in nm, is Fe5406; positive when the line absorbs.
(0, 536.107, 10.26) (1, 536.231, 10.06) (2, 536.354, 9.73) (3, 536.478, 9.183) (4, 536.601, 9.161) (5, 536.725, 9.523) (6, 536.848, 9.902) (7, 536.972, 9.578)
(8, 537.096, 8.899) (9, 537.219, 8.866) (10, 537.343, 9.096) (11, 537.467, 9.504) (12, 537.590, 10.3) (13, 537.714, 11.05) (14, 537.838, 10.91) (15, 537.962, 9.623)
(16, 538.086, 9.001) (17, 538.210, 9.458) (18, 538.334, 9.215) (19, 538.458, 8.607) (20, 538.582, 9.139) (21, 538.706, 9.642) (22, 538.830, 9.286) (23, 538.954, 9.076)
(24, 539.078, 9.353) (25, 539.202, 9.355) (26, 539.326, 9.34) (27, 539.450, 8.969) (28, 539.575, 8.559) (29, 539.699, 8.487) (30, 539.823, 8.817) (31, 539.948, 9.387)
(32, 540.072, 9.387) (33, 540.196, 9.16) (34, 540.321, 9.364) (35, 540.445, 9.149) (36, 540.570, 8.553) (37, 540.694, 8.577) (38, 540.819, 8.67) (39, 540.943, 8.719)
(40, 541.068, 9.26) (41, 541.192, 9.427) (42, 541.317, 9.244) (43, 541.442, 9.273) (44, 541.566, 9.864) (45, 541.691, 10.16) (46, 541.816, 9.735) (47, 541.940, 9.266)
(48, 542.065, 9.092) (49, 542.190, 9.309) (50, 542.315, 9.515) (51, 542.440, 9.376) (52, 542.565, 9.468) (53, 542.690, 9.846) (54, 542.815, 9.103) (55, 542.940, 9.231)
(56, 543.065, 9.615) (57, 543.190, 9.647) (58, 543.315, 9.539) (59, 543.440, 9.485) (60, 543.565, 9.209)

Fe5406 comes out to 0.15 nm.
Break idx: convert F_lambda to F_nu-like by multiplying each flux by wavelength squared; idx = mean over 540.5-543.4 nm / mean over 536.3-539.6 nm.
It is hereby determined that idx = 1.00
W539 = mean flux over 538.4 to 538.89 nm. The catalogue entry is 9.17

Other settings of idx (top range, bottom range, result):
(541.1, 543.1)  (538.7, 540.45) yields 1.05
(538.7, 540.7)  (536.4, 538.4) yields 0.96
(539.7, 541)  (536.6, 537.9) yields 0.93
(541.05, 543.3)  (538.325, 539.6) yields 1.05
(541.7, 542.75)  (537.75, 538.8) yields 1.02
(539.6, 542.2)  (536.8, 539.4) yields 0.98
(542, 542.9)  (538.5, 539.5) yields 1.02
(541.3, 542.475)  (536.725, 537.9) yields 0.99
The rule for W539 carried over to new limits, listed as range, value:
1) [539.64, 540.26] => 9.05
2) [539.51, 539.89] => 8.61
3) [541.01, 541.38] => 9.31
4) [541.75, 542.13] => 9.37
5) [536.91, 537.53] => 9.2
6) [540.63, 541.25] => 8.94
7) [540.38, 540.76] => 8.76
